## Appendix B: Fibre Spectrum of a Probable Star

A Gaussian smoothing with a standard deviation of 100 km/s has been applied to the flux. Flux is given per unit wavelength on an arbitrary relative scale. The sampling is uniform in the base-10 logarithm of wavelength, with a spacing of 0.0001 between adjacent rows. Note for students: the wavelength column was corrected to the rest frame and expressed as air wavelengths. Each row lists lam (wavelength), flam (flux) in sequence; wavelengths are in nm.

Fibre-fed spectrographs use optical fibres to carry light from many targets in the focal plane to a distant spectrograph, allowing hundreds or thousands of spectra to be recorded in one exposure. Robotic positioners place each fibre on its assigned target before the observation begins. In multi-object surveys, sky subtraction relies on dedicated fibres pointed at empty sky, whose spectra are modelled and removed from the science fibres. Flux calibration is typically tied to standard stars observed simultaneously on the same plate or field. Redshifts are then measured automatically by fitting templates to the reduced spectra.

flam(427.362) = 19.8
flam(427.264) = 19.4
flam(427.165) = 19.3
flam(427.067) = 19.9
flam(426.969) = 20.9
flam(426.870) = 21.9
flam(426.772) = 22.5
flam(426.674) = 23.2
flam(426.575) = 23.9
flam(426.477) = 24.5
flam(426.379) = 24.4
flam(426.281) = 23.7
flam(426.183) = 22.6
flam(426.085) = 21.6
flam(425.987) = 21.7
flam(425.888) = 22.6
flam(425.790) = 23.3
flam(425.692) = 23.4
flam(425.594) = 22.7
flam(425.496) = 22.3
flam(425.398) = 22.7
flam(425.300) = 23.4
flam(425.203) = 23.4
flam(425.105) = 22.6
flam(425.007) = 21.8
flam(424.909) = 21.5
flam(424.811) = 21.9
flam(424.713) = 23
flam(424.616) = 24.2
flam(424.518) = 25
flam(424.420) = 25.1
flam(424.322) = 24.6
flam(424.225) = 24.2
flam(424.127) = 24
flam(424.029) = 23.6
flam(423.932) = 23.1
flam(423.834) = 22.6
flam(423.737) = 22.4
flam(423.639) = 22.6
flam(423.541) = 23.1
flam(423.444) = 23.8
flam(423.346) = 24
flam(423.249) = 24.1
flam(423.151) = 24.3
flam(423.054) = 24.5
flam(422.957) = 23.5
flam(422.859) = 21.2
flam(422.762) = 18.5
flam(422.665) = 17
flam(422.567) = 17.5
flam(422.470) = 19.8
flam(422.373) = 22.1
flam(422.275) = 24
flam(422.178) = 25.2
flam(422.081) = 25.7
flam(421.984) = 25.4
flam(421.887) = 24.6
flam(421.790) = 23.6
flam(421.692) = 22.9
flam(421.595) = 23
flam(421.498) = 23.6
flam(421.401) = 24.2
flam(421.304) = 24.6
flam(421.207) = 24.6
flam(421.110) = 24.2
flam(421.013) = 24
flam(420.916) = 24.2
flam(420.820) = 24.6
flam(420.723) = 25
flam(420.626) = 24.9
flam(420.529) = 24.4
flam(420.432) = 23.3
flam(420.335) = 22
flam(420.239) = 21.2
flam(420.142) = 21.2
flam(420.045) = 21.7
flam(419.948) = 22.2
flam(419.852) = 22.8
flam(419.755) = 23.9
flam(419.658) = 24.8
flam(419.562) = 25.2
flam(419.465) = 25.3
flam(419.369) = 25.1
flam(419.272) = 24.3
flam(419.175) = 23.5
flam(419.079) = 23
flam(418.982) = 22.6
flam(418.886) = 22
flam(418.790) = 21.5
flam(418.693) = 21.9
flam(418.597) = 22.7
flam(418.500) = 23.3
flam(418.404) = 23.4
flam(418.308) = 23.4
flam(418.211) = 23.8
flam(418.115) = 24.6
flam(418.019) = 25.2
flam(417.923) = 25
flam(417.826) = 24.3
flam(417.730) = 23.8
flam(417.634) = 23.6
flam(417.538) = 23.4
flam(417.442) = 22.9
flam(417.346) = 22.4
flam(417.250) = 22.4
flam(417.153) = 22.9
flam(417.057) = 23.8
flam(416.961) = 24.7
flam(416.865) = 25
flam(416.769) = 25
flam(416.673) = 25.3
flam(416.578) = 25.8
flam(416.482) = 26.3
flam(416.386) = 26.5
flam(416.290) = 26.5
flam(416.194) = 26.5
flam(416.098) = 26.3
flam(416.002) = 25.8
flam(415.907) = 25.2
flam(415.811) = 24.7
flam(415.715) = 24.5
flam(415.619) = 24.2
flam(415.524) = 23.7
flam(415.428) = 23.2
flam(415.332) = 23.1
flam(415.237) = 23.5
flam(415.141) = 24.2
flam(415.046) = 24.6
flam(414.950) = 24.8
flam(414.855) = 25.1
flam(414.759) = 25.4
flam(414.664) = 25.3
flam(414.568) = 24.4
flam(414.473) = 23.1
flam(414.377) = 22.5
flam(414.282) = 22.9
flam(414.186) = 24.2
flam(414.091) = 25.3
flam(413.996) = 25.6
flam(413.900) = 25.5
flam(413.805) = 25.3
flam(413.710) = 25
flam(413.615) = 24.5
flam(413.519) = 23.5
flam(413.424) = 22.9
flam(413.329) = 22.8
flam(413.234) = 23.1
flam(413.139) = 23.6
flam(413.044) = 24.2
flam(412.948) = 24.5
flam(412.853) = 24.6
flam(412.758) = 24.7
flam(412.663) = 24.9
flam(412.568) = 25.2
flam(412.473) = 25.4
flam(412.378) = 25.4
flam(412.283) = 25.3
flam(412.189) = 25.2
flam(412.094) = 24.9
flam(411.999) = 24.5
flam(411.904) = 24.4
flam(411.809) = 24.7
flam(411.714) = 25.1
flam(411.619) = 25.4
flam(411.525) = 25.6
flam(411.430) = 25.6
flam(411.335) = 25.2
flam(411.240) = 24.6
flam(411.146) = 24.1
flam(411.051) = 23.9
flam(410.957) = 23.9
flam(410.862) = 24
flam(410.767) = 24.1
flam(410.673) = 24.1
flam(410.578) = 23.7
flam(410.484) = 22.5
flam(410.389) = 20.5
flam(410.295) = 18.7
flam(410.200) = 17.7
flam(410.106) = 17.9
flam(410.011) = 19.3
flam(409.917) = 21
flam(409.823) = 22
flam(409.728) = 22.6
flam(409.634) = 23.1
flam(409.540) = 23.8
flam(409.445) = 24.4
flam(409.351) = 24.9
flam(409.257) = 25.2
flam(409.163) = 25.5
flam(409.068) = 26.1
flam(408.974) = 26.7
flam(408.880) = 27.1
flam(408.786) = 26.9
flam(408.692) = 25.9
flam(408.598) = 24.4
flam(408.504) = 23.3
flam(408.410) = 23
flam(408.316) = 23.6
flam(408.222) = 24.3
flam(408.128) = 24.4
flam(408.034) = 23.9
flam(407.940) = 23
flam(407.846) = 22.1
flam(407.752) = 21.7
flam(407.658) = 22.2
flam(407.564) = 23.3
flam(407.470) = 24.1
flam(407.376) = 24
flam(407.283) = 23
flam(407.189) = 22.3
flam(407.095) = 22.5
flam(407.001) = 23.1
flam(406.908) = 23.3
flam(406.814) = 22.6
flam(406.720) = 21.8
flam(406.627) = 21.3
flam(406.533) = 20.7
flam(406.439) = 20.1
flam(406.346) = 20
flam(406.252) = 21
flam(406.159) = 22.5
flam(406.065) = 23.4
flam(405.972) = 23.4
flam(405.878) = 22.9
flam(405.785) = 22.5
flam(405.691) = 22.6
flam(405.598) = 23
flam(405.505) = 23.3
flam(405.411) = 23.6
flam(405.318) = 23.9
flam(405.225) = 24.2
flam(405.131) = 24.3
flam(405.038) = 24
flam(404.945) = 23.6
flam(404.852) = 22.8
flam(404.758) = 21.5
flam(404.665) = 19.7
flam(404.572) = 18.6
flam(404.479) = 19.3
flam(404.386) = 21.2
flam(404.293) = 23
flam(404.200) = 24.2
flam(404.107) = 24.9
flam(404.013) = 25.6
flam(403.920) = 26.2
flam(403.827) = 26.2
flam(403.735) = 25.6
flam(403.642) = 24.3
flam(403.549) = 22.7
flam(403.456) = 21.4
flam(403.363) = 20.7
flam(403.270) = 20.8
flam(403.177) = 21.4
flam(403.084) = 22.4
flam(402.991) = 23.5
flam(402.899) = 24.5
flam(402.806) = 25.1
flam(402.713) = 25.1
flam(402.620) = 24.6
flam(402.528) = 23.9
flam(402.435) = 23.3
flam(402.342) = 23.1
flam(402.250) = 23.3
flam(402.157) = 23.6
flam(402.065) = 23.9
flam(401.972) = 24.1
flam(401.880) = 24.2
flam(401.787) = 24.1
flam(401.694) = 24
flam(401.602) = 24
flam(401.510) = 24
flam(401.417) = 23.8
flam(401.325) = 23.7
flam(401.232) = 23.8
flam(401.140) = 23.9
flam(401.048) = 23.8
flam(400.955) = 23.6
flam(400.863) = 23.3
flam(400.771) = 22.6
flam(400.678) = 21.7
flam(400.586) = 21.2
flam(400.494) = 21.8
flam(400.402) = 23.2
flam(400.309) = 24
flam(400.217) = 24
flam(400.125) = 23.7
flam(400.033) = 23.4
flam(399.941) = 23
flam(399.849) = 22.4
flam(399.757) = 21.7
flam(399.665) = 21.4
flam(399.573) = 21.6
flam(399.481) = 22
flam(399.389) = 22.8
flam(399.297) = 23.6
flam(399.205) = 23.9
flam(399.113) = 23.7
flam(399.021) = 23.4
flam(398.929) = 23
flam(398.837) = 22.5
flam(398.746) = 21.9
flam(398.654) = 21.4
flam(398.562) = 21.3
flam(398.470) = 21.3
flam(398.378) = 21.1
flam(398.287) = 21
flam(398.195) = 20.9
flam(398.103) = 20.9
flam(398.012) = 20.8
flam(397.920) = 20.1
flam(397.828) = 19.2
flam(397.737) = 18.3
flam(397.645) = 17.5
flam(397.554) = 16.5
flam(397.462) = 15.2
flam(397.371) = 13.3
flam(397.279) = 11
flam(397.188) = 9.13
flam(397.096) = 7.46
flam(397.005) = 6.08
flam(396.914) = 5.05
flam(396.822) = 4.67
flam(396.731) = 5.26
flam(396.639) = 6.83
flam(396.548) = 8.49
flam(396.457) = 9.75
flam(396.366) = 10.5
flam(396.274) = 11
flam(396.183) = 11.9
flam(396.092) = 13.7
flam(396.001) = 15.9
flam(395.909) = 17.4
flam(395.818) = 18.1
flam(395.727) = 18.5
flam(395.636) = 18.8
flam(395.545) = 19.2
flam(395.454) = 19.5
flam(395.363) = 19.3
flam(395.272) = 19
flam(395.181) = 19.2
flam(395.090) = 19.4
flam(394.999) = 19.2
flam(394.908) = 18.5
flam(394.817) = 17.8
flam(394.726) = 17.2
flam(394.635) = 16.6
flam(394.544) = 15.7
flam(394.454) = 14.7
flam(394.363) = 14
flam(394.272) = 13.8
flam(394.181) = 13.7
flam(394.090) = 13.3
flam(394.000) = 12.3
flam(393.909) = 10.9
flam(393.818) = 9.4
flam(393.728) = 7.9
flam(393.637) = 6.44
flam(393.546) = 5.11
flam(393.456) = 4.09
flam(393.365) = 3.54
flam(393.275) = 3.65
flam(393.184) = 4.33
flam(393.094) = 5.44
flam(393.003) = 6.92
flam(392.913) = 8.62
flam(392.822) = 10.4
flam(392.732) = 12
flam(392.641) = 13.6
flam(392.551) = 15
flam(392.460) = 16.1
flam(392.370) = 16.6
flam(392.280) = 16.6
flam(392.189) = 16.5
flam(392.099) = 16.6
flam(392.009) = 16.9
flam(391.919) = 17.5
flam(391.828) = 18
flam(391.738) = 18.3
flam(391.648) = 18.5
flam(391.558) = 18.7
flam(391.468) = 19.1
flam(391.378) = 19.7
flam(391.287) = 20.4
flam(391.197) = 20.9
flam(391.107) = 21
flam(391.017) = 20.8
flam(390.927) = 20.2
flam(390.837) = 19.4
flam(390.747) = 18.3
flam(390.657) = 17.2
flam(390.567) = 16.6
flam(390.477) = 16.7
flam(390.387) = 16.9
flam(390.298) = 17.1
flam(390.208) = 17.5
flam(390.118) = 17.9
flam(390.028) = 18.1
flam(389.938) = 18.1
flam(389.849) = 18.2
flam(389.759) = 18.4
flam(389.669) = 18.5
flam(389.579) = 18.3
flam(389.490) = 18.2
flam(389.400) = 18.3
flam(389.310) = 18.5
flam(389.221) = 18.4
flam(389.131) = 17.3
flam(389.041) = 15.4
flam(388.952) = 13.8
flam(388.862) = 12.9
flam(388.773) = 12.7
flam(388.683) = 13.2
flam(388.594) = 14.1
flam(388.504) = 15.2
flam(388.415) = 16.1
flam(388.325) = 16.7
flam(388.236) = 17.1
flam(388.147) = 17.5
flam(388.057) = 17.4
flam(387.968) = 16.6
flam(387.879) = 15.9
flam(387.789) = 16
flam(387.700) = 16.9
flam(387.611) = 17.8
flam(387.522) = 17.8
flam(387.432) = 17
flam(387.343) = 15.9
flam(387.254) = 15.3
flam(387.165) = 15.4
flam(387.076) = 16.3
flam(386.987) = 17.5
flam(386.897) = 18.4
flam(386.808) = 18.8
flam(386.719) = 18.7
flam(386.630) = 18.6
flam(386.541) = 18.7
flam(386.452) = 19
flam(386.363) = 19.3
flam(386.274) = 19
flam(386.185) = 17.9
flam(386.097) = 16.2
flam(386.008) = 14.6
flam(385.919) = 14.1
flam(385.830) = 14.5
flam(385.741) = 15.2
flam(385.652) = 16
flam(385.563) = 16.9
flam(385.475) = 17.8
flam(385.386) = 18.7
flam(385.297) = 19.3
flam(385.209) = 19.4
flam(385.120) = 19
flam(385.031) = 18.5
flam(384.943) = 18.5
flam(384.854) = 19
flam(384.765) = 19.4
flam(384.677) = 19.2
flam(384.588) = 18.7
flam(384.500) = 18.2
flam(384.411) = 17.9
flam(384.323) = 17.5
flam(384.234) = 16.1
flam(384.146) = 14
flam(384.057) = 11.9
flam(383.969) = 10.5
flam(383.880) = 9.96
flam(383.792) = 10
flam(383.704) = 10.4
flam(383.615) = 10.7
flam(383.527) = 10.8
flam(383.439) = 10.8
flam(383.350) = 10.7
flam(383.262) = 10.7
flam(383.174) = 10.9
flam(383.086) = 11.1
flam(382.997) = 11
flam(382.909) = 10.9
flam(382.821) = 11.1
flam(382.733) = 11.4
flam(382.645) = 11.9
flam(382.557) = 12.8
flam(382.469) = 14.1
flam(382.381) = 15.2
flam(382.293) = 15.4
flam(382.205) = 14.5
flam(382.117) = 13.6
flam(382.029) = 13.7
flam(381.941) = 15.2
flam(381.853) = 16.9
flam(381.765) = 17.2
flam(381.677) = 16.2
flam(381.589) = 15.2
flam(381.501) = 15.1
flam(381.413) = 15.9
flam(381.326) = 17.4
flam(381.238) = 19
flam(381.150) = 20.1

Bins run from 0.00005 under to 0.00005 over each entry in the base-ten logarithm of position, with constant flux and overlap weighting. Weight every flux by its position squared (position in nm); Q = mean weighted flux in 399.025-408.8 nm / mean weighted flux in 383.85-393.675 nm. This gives 1.55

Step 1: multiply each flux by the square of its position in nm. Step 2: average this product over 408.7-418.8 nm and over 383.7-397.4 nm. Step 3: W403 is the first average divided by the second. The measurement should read 1.77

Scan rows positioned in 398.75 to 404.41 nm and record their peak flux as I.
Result 26.2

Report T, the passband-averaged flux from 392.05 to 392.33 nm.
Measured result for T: 16.6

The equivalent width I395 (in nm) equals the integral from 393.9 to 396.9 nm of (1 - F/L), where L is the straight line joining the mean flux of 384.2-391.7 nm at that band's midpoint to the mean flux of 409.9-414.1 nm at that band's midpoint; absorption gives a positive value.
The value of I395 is 0.74 nm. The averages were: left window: 17.5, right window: 23.8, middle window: 14.6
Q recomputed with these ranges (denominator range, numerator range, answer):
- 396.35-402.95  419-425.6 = 1.29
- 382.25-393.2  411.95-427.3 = 1.73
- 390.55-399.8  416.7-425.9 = 1.68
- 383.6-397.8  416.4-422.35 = 1.79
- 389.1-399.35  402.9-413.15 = 1.59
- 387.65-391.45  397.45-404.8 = 1.38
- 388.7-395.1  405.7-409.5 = 1.67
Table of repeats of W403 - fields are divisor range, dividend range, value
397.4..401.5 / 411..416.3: 1.20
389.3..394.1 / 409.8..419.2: 1.80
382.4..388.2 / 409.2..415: 1.75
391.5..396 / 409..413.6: 1.83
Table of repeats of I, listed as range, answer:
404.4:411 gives 27.1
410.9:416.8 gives 26.5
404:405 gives 25.6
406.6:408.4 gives 24.4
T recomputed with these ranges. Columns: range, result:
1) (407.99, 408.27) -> 24.2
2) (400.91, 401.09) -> 23.6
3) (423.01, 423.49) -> 24.1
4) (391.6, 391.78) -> 18.4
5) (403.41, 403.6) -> 22.1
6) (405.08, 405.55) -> 23.8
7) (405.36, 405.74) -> 23.1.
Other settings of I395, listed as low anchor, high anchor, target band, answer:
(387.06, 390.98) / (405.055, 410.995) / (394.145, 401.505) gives 0.54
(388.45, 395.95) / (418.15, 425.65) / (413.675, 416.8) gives -0.49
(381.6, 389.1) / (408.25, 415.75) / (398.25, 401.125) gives -0.36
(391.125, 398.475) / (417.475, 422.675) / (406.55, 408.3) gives -0.38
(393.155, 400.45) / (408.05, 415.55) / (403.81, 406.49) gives -0.29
